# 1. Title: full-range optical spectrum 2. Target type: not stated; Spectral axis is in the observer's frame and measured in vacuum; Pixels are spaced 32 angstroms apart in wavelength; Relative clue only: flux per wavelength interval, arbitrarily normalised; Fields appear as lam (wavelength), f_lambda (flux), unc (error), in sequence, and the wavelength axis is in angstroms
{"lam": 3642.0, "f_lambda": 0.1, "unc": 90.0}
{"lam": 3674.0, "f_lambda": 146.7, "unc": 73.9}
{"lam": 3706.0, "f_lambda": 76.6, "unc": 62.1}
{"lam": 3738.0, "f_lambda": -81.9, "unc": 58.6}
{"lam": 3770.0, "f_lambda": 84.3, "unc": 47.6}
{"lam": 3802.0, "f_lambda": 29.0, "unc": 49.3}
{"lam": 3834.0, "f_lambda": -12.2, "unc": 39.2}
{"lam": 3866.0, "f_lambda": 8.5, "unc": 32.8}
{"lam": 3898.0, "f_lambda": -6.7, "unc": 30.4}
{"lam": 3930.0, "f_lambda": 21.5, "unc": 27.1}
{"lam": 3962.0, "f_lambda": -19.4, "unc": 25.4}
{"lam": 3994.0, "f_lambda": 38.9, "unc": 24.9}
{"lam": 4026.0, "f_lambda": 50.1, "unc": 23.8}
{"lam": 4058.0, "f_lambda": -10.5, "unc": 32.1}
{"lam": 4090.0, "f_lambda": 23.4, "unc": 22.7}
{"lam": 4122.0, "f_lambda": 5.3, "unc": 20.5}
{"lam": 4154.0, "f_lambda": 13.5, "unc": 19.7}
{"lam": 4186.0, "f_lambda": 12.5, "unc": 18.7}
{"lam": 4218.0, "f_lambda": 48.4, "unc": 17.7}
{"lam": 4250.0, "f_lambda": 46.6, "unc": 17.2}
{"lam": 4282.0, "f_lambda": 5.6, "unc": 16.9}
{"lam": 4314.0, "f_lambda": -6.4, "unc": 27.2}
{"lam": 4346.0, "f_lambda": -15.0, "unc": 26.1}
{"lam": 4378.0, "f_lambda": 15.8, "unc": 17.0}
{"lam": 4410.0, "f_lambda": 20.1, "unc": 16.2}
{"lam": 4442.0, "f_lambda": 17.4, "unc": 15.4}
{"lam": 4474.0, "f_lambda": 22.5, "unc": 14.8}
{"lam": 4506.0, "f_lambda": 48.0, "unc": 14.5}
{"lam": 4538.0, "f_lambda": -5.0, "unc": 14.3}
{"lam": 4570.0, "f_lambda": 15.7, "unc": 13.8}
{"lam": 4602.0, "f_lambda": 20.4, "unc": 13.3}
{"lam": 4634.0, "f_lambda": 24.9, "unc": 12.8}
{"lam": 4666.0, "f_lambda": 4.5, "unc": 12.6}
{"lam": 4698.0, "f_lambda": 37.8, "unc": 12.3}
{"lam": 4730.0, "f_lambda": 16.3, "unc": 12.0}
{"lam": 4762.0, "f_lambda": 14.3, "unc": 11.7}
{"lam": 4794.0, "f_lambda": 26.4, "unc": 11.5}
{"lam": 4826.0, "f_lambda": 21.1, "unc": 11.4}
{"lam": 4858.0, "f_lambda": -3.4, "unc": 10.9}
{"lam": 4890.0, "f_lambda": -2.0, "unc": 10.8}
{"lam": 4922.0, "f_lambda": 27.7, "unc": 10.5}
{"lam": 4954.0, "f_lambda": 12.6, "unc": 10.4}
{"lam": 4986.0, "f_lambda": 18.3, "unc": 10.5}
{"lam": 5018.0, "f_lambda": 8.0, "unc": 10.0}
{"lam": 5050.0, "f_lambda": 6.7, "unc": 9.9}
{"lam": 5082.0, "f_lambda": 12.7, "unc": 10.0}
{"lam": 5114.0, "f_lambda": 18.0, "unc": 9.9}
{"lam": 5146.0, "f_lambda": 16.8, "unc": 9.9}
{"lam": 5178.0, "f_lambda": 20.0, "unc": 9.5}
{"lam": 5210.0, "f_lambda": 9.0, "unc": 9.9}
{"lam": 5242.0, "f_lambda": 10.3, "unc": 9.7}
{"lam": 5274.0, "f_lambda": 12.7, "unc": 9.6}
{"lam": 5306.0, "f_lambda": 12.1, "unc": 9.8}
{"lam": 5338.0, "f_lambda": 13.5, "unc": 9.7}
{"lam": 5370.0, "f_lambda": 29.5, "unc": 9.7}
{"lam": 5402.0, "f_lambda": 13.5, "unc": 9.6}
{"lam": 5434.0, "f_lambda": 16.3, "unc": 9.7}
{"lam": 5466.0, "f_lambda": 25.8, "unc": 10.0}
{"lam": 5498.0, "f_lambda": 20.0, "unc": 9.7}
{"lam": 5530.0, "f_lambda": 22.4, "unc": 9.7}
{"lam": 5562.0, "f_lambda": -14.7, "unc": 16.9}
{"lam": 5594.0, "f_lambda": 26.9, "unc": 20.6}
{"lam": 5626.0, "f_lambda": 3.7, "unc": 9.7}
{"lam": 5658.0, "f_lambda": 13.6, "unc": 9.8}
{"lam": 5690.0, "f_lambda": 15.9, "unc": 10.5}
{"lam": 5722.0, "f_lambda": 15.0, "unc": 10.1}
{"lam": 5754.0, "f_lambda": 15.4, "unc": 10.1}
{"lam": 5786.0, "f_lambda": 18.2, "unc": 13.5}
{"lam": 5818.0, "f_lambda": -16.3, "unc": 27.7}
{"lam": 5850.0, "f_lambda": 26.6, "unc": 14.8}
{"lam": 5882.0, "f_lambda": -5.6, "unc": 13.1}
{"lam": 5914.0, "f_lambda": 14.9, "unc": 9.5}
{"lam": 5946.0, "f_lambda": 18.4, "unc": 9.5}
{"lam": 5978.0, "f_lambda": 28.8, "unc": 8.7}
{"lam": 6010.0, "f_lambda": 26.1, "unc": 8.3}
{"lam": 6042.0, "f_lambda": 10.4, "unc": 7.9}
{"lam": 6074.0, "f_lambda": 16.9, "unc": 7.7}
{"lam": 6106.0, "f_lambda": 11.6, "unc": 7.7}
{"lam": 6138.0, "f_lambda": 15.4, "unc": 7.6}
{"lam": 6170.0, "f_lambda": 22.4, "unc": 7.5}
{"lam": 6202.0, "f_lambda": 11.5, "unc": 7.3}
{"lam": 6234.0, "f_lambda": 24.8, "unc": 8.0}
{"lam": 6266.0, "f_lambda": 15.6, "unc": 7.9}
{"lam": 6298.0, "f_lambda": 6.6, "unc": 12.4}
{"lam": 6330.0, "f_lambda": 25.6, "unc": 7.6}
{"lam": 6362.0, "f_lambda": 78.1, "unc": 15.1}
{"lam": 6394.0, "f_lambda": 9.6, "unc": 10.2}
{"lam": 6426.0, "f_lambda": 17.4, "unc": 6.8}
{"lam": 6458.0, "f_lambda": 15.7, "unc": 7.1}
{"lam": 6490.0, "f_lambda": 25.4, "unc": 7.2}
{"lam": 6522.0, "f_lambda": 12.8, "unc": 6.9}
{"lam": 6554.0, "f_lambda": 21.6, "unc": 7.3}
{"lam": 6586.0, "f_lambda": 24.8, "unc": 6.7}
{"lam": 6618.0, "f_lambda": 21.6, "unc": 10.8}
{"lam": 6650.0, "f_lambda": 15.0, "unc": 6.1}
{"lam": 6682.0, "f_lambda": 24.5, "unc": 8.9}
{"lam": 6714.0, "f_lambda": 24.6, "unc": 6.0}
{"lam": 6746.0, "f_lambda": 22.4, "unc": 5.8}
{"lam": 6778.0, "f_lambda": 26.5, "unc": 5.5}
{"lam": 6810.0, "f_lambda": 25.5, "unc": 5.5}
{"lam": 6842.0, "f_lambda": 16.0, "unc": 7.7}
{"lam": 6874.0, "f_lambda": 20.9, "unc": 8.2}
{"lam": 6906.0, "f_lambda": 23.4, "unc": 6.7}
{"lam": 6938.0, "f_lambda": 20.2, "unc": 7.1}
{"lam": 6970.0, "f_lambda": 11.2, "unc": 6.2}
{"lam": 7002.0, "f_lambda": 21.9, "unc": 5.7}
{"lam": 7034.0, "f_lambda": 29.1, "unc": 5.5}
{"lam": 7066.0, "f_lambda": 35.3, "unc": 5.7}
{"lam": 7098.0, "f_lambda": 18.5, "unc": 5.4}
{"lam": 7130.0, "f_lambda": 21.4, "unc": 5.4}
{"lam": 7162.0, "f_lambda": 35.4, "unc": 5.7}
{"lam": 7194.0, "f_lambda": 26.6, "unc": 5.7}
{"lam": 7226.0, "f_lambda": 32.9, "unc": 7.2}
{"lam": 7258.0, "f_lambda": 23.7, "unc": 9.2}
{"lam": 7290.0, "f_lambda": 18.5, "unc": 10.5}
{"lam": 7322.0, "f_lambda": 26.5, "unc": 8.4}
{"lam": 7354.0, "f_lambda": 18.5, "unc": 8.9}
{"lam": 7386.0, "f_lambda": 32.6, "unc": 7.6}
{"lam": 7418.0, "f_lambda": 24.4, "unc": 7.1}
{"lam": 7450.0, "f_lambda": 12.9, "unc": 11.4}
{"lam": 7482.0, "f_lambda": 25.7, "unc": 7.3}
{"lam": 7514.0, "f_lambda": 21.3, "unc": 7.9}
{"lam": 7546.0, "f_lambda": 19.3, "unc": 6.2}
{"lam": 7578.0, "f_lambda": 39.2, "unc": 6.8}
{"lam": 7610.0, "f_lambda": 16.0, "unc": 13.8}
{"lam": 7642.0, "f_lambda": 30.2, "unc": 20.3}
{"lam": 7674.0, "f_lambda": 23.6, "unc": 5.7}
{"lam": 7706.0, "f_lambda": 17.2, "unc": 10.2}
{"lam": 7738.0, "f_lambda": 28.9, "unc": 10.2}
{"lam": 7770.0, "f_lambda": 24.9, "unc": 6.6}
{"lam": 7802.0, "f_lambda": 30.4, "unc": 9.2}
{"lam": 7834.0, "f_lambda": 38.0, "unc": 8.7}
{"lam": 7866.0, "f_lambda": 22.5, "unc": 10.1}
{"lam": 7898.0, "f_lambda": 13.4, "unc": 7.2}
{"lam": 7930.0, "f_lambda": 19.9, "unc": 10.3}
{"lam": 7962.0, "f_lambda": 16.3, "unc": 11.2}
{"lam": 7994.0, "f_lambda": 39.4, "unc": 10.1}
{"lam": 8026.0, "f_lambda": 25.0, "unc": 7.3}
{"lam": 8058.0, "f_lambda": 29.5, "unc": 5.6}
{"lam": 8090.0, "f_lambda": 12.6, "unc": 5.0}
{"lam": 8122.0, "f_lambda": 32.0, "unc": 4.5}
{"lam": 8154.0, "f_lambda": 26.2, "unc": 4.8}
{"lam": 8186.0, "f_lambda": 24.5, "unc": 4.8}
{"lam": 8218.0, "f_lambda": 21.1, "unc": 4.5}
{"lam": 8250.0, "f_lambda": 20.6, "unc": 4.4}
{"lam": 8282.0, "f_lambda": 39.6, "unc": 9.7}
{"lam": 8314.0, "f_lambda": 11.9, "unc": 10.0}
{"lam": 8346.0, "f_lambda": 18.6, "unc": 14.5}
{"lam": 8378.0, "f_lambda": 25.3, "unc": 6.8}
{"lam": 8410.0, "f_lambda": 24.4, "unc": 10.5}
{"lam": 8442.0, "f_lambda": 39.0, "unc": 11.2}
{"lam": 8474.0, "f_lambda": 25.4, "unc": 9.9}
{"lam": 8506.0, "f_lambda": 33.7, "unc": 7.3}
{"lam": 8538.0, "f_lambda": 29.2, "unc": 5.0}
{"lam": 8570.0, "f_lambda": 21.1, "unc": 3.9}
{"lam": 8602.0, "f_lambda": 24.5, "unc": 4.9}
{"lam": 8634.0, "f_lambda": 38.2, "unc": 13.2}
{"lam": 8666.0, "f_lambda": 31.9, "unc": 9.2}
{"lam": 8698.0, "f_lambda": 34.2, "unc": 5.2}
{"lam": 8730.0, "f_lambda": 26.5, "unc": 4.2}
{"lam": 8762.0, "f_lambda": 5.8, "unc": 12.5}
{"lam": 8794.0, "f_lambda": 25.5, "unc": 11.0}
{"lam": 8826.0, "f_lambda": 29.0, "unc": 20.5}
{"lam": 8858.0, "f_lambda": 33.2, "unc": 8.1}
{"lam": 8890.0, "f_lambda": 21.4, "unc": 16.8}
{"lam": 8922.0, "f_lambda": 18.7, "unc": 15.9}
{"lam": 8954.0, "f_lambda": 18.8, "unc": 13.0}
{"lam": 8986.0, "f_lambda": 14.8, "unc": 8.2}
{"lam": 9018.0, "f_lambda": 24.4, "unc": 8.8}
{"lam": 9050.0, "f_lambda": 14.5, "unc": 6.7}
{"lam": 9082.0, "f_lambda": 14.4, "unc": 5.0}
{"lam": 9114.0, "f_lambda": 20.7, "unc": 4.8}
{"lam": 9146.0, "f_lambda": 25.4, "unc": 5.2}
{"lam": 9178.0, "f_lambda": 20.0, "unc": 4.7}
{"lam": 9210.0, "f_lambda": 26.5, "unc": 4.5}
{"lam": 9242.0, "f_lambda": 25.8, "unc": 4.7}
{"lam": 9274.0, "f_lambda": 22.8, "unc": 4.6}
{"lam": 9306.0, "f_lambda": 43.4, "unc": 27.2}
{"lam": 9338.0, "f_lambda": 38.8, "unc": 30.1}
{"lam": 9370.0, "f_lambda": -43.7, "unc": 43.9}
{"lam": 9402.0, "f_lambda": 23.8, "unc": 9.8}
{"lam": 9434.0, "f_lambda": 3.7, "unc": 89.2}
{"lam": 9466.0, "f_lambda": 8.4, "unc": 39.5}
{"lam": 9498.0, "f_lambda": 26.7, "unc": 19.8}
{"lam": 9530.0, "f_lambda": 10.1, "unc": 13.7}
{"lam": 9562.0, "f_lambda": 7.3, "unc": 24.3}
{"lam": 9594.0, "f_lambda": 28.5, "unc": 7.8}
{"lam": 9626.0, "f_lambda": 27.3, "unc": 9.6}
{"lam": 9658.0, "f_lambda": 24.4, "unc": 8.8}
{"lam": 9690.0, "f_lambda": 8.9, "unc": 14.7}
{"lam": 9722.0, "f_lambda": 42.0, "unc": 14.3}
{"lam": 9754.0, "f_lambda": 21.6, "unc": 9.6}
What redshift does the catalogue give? 0.703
